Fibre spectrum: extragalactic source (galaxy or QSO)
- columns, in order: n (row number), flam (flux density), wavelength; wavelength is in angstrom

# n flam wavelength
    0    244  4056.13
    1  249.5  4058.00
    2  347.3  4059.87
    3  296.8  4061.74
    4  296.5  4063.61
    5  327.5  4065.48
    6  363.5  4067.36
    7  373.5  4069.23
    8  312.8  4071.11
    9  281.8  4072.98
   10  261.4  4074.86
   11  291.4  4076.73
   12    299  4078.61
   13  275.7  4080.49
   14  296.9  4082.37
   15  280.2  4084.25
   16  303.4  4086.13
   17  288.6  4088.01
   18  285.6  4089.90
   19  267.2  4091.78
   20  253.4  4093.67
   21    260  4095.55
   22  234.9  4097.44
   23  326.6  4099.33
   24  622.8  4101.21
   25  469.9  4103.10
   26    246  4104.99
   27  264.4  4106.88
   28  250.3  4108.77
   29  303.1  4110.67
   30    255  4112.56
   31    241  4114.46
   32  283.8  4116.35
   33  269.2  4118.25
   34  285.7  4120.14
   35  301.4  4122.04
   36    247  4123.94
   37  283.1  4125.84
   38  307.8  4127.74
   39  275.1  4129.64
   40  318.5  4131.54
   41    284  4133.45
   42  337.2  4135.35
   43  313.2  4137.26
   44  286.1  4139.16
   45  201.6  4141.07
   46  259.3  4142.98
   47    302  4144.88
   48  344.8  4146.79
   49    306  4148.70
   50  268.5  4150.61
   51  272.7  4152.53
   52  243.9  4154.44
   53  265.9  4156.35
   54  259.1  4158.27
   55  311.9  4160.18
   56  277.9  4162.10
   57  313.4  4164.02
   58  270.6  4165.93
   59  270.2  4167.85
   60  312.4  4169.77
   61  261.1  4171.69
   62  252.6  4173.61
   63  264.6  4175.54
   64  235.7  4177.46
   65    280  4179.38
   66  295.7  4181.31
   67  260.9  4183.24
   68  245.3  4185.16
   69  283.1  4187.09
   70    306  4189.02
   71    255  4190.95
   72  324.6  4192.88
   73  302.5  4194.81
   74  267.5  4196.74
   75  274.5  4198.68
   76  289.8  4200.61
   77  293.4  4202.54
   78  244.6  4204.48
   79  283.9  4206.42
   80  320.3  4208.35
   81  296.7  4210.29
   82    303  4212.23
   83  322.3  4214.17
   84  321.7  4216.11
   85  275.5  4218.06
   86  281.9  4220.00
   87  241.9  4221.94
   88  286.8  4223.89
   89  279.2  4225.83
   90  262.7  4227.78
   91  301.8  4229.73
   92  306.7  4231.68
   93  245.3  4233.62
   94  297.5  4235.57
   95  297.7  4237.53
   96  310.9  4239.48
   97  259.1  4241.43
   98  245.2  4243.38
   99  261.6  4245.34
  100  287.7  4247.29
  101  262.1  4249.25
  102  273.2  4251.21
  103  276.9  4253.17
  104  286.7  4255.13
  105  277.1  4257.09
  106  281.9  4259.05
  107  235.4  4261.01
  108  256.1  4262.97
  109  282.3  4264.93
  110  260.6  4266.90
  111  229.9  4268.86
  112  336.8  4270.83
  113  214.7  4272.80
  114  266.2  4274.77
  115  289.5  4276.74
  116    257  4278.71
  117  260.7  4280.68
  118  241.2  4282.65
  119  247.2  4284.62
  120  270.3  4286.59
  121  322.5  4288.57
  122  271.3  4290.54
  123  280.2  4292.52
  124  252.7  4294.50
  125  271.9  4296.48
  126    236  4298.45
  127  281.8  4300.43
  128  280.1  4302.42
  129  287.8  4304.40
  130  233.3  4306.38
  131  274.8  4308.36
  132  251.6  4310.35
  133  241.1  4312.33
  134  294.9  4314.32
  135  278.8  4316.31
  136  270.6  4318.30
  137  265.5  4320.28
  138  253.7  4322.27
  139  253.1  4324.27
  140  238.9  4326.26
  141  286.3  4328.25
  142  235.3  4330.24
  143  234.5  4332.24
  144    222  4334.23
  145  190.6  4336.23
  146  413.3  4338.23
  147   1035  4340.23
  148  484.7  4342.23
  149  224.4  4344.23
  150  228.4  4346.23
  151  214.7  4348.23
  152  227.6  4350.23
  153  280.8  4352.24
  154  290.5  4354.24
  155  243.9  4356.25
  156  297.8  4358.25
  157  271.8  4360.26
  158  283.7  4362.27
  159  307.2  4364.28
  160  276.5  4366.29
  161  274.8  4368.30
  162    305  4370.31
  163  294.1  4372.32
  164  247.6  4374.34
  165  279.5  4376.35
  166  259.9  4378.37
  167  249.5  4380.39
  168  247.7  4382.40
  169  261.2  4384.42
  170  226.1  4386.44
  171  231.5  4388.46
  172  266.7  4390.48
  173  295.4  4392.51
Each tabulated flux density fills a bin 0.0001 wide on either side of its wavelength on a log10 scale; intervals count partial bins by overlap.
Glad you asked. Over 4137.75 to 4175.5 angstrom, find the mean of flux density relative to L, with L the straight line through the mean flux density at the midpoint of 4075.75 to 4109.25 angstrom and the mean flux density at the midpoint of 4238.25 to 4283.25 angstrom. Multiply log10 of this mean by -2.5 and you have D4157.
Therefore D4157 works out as 0.05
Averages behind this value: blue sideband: 307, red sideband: 268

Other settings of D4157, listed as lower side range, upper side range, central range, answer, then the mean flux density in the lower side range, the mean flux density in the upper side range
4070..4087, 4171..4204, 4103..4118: 0.03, 290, 276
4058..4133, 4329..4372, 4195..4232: 0.07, 300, 311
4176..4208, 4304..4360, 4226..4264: 0.04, 278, 295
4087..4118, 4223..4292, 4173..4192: 0.07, 302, 273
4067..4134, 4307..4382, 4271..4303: 0.10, 298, 291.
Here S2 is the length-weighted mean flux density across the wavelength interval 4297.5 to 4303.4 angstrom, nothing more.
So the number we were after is 266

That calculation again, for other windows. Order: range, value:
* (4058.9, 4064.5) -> 313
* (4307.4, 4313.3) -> 256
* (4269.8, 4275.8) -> 272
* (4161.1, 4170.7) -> 289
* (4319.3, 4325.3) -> 257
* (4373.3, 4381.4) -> 259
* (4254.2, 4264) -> 268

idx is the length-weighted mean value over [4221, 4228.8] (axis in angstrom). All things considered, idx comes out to 268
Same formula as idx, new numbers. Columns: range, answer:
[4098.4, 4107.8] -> 387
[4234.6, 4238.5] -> 297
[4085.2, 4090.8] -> 292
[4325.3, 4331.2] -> 254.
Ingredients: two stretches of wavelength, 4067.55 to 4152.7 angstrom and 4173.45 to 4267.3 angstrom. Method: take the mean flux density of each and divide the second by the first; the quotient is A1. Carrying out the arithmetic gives 0.94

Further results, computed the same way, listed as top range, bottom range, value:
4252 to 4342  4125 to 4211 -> 1.01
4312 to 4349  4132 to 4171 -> 1.09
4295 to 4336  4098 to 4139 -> 0.84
